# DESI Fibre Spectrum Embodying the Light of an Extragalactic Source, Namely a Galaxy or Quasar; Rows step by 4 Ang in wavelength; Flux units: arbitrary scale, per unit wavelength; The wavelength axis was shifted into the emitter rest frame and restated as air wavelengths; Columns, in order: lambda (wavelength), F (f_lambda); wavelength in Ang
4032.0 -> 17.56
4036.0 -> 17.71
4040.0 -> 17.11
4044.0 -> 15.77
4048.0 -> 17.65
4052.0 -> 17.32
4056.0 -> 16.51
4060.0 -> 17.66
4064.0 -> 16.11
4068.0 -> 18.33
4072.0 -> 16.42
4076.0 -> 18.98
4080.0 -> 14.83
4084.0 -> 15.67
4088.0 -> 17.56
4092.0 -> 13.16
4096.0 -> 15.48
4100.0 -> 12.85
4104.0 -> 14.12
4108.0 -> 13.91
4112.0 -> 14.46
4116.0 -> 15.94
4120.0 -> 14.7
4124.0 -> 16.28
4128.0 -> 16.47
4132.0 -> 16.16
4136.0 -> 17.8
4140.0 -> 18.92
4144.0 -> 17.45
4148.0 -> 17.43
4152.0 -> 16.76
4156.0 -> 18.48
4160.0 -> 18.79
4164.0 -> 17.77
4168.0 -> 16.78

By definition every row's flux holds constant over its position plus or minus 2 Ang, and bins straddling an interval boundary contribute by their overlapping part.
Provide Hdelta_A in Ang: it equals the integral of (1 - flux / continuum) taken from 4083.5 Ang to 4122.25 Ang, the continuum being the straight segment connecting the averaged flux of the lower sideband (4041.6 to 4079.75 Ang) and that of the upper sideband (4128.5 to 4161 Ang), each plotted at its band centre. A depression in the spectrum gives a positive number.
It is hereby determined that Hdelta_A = 5.8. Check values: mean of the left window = 17.1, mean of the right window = 17.6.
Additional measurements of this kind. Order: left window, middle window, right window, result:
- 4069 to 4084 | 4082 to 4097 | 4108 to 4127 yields 0.7 Ang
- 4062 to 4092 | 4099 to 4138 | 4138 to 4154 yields 4.3 Ang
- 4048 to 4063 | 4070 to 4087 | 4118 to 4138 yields 0.3 Ang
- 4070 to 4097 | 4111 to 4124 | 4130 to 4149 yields 1.3 Ang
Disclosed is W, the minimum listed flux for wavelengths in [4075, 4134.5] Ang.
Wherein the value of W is 12.85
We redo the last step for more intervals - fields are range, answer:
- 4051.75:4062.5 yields 16.51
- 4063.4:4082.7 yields 14.83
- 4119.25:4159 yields 14.7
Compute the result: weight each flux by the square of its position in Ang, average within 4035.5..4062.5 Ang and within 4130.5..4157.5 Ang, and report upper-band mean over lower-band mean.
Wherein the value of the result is 1.08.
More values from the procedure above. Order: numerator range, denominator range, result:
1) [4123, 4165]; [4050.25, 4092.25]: 1.08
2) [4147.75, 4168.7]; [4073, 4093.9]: 1.15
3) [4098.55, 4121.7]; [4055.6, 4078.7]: 0.85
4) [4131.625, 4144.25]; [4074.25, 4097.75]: 1.15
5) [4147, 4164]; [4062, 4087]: 1.11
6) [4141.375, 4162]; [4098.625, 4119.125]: 1.27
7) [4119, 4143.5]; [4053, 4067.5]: 1.03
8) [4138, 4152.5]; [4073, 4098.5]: 1.15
